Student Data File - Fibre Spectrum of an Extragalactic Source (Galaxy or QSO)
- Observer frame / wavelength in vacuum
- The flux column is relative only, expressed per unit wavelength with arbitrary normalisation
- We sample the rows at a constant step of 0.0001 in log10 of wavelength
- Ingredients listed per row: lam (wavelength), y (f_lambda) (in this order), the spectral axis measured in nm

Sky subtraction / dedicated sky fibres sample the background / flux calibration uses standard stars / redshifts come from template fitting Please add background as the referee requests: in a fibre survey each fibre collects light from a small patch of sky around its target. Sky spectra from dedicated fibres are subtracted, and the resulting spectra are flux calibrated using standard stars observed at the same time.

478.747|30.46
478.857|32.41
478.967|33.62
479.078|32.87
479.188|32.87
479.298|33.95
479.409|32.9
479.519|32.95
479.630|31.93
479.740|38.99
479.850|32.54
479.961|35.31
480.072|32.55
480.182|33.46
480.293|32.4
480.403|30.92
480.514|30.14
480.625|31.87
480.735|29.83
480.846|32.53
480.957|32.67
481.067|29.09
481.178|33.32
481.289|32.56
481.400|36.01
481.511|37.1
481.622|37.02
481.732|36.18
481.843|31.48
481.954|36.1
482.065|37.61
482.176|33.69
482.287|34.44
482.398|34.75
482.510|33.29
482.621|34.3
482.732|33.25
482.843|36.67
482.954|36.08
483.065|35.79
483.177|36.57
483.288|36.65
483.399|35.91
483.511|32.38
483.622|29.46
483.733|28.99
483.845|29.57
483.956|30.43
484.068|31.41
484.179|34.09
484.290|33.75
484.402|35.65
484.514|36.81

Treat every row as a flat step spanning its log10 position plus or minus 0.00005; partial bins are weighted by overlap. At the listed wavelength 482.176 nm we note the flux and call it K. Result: 33.69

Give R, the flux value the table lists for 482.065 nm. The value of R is 37.61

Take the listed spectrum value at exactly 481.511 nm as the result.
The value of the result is 37.1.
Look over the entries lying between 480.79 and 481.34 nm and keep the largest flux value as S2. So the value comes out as 33.32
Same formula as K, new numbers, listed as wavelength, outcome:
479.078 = 32.87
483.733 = 28.99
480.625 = 31.87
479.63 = 31.93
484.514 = 36.81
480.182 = 33.46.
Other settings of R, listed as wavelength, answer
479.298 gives 33.95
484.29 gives 33.75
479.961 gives 35.31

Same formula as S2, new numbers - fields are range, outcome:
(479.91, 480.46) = 35.31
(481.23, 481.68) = 37.1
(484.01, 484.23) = 34.09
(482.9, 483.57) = 36.65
